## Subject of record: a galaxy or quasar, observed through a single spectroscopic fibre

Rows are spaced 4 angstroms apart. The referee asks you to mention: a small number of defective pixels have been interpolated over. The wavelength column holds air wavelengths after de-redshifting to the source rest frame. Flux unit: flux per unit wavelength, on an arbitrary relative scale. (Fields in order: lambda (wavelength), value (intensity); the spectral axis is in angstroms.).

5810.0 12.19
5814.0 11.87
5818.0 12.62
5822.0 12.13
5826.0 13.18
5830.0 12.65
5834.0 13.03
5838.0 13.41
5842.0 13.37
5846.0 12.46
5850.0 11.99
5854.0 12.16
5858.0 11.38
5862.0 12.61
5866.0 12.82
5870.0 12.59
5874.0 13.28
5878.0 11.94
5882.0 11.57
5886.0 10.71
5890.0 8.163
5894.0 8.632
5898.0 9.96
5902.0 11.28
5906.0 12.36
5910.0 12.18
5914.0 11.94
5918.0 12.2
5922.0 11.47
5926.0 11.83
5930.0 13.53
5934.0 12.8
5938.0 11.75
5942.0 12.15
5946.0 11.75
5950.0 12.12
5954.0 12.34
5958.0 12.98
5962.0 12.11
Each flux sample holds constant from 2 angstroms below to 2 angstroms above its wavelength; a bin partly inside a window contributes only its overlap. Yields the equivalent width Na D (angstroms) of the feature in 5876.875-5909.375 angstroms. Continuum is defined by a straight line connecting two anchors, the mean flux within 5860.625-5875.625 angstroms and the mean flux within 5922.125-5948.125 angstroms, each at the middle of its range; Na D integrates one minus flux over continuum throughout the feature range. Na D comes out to 5.1 angstroms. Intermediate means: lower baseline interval 12.8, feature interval 10.6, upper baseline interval 12.2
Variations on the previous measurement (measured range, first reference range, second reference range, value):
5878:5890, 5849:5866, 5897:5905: 0.7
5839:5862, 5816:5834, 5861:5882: 0.5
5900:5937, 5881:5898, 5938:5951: -4.4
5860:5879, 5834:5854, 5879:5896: -2.8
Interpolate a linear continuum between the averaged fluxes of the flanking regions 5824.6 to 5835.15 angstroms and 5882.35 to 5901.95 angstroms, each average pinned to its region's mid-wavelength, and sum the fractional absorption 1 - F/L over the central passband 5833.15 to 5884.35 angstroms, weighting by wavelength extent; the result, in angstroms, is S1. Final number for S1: -4.8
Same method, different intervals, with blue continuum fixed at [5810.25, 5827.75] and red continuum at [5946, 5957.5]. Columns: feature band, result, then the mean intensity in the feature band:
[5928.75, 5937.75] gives -0.4 angstroms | 12.9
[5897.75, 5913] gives 0.8 angstroms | 11.6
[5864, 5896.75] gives 3.1 angstroms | 11.2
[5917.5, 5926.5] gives 0.4 angstroms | 11.8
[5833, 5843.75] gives -0.8 angstroms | 13.3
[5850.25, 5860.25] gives 0.4 angstroms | 11.8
